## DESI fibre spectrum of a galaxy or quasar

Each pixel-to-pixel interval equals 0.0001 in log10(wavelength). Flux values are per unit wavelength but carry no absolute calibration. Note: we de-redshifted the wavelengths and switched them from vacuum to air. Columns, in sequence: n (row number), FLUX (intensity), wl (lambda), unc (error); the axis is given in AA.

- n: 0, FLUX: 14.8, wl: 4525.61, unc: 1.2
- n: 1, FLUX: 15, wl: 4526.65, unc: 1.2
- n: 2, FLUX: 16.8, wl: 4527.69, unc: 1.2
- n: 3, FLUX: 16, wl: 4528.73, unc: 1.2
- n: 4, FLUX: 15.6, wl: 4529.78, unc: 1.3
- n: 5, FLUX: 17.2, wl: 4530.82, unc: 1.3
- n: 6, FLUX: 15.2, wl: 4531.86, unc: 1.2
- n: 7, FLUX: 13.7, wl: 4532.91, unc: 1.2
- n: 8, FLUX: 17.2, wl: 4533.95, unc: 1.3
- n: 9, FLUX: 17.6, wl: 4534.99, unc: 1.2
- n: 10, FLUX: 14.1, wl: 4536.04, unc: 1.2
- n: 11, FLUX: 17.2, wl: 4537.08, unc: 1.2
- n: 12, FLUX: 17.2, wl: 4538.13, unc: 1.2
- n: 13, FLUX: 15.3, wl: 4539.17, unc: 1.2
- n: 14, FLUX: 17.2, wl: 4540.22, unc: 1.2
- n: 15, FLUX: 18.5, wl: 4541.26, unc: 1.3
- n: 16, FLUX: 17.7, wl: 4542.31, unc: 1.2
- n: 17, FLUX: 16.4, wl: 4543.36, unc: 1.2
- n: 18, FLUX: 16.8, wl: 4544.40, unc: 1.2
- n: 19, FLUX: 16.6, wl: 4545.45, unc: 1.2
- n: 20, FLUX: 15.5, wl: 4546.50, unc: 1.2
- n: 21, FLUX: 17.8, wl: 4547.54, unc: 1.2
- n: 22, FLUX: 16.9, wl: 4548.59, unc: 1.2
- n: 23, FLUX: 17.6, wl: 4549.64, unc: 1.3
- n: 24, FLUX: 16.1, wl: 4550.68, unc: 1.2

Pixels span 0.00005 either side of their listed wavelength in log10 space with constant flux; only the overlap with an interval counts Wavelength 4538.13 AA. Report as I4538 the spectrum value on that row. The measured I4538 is 17.2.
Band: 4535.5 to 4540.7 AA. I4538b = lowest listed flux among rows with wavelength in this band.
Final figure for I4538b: 14.1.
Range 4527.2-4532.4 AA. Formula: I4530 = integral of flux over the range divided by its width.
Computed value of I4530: 16.1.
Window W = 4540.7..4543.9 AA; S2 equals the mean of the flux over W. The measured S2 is 17.5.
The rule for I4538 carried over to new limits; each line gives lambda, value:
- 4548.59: 16.9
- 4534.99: 17.6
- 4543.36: 16.4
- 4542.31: 17.7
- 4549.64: 17.6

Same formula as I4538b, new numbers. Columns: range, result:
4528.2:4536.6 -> 13.7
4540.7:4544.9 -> 16.4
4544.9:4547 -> 15.5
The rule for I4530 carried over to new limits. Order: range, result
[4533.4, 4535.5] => 17.4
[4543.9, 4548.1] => 16.7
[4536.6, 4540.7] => 16.7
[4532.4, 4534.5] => 15.6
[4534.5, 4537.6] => 16.3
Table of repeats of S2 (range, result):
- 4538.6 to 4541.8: 17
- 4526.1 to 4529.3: 15.9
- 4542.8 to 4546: 16.6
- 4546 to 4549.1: 16.8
